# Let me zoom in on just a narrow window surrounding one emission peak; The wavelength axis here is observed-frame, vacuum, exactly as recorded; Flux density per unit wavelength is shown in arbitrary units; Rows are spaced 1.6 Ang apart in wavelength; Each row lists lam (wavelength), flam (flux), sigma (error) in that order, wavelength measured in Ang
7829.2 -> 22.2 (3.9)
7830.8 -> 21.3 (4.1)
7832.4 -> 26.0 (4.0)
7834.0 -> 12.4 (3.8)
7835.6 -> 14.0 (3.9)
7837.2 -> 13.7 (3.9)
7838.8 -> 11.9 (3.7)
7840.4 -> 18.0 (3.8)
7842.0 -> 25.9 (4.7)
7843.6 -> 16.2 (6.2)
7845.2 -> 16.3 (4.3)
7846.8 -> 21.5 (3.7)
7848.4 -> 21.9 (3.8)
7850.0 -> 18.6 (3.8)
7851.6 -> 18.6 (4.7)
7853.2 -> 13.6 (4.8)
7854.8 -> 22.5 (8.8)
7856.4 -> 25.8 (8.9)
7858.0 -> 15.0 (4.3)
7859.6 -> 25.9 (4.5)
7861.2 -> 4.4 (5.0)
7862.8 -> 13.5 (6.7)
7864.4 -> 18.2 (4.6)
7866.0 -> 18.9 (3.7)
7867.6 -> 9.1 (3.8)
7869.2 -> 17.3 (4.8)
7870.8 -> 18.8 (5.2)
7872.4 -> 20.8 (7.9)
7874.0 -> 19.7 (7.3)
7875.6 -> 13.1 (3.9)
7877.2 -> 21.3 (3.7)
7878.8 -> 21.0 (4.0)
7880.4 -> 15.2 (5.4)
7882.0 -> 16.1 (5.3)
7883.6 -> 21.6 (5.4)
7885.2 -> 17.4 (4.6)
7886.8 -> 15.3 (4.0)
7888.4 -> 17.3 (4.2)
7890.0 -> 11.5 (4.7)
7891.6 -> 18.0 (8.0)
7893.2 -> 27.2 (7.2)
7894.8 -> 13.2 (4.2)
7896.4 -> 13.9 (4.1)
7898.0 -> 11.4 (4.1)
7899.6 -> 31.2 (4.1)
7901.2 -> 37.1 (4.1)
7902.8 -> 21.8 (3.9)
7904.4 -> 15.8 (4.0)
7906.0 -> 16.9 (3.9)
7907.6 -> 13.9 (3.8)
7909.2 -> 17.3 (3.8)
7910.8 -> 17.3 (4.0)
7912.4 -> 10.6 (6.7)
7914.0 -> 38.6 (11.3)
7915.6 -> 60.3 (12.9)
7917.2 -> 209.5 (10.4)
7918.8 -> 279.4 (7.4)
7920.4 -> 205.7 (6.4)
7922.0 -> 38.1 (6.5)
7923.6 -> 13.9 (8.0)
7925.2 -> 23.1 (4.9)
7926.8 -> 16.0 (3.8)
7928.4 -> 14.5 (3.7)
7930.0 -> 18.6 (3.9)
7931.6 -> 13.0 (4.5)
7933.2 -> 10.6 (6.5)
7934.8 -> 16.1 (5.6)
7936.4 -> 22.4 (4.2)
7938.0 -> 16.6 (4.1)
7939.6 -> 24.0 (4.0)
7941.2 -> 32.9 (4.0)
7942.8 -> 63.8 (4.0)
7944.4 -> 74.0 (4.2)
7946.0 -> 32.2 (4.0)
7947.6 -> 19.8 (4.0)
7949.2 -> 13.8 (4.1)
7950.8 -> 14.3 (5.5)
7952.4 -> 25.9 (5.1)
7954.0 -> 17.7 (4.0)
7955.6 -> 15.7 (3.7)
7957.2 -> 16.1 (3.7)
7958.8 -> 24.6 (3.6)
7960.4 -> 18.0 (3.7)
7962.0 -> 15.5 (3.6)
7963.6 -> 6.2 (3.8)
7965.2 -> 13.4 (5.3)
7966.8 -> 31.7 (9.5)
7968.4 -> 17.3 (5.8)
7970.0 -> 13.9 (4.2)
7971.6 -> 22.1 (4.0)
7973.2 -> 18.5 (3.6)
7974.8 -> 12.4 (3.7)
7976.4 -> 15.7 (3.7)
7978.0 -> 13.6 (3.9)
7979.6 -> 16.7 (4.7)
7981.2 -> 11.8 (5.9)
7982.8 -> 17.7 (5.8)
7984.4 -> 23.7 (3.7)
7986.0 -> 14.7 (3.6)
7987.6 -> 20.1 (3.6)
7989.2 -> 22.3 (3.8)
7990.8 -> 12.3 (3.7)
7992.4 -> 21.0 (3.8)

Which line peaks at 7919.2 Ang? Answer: H-alpha 6563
